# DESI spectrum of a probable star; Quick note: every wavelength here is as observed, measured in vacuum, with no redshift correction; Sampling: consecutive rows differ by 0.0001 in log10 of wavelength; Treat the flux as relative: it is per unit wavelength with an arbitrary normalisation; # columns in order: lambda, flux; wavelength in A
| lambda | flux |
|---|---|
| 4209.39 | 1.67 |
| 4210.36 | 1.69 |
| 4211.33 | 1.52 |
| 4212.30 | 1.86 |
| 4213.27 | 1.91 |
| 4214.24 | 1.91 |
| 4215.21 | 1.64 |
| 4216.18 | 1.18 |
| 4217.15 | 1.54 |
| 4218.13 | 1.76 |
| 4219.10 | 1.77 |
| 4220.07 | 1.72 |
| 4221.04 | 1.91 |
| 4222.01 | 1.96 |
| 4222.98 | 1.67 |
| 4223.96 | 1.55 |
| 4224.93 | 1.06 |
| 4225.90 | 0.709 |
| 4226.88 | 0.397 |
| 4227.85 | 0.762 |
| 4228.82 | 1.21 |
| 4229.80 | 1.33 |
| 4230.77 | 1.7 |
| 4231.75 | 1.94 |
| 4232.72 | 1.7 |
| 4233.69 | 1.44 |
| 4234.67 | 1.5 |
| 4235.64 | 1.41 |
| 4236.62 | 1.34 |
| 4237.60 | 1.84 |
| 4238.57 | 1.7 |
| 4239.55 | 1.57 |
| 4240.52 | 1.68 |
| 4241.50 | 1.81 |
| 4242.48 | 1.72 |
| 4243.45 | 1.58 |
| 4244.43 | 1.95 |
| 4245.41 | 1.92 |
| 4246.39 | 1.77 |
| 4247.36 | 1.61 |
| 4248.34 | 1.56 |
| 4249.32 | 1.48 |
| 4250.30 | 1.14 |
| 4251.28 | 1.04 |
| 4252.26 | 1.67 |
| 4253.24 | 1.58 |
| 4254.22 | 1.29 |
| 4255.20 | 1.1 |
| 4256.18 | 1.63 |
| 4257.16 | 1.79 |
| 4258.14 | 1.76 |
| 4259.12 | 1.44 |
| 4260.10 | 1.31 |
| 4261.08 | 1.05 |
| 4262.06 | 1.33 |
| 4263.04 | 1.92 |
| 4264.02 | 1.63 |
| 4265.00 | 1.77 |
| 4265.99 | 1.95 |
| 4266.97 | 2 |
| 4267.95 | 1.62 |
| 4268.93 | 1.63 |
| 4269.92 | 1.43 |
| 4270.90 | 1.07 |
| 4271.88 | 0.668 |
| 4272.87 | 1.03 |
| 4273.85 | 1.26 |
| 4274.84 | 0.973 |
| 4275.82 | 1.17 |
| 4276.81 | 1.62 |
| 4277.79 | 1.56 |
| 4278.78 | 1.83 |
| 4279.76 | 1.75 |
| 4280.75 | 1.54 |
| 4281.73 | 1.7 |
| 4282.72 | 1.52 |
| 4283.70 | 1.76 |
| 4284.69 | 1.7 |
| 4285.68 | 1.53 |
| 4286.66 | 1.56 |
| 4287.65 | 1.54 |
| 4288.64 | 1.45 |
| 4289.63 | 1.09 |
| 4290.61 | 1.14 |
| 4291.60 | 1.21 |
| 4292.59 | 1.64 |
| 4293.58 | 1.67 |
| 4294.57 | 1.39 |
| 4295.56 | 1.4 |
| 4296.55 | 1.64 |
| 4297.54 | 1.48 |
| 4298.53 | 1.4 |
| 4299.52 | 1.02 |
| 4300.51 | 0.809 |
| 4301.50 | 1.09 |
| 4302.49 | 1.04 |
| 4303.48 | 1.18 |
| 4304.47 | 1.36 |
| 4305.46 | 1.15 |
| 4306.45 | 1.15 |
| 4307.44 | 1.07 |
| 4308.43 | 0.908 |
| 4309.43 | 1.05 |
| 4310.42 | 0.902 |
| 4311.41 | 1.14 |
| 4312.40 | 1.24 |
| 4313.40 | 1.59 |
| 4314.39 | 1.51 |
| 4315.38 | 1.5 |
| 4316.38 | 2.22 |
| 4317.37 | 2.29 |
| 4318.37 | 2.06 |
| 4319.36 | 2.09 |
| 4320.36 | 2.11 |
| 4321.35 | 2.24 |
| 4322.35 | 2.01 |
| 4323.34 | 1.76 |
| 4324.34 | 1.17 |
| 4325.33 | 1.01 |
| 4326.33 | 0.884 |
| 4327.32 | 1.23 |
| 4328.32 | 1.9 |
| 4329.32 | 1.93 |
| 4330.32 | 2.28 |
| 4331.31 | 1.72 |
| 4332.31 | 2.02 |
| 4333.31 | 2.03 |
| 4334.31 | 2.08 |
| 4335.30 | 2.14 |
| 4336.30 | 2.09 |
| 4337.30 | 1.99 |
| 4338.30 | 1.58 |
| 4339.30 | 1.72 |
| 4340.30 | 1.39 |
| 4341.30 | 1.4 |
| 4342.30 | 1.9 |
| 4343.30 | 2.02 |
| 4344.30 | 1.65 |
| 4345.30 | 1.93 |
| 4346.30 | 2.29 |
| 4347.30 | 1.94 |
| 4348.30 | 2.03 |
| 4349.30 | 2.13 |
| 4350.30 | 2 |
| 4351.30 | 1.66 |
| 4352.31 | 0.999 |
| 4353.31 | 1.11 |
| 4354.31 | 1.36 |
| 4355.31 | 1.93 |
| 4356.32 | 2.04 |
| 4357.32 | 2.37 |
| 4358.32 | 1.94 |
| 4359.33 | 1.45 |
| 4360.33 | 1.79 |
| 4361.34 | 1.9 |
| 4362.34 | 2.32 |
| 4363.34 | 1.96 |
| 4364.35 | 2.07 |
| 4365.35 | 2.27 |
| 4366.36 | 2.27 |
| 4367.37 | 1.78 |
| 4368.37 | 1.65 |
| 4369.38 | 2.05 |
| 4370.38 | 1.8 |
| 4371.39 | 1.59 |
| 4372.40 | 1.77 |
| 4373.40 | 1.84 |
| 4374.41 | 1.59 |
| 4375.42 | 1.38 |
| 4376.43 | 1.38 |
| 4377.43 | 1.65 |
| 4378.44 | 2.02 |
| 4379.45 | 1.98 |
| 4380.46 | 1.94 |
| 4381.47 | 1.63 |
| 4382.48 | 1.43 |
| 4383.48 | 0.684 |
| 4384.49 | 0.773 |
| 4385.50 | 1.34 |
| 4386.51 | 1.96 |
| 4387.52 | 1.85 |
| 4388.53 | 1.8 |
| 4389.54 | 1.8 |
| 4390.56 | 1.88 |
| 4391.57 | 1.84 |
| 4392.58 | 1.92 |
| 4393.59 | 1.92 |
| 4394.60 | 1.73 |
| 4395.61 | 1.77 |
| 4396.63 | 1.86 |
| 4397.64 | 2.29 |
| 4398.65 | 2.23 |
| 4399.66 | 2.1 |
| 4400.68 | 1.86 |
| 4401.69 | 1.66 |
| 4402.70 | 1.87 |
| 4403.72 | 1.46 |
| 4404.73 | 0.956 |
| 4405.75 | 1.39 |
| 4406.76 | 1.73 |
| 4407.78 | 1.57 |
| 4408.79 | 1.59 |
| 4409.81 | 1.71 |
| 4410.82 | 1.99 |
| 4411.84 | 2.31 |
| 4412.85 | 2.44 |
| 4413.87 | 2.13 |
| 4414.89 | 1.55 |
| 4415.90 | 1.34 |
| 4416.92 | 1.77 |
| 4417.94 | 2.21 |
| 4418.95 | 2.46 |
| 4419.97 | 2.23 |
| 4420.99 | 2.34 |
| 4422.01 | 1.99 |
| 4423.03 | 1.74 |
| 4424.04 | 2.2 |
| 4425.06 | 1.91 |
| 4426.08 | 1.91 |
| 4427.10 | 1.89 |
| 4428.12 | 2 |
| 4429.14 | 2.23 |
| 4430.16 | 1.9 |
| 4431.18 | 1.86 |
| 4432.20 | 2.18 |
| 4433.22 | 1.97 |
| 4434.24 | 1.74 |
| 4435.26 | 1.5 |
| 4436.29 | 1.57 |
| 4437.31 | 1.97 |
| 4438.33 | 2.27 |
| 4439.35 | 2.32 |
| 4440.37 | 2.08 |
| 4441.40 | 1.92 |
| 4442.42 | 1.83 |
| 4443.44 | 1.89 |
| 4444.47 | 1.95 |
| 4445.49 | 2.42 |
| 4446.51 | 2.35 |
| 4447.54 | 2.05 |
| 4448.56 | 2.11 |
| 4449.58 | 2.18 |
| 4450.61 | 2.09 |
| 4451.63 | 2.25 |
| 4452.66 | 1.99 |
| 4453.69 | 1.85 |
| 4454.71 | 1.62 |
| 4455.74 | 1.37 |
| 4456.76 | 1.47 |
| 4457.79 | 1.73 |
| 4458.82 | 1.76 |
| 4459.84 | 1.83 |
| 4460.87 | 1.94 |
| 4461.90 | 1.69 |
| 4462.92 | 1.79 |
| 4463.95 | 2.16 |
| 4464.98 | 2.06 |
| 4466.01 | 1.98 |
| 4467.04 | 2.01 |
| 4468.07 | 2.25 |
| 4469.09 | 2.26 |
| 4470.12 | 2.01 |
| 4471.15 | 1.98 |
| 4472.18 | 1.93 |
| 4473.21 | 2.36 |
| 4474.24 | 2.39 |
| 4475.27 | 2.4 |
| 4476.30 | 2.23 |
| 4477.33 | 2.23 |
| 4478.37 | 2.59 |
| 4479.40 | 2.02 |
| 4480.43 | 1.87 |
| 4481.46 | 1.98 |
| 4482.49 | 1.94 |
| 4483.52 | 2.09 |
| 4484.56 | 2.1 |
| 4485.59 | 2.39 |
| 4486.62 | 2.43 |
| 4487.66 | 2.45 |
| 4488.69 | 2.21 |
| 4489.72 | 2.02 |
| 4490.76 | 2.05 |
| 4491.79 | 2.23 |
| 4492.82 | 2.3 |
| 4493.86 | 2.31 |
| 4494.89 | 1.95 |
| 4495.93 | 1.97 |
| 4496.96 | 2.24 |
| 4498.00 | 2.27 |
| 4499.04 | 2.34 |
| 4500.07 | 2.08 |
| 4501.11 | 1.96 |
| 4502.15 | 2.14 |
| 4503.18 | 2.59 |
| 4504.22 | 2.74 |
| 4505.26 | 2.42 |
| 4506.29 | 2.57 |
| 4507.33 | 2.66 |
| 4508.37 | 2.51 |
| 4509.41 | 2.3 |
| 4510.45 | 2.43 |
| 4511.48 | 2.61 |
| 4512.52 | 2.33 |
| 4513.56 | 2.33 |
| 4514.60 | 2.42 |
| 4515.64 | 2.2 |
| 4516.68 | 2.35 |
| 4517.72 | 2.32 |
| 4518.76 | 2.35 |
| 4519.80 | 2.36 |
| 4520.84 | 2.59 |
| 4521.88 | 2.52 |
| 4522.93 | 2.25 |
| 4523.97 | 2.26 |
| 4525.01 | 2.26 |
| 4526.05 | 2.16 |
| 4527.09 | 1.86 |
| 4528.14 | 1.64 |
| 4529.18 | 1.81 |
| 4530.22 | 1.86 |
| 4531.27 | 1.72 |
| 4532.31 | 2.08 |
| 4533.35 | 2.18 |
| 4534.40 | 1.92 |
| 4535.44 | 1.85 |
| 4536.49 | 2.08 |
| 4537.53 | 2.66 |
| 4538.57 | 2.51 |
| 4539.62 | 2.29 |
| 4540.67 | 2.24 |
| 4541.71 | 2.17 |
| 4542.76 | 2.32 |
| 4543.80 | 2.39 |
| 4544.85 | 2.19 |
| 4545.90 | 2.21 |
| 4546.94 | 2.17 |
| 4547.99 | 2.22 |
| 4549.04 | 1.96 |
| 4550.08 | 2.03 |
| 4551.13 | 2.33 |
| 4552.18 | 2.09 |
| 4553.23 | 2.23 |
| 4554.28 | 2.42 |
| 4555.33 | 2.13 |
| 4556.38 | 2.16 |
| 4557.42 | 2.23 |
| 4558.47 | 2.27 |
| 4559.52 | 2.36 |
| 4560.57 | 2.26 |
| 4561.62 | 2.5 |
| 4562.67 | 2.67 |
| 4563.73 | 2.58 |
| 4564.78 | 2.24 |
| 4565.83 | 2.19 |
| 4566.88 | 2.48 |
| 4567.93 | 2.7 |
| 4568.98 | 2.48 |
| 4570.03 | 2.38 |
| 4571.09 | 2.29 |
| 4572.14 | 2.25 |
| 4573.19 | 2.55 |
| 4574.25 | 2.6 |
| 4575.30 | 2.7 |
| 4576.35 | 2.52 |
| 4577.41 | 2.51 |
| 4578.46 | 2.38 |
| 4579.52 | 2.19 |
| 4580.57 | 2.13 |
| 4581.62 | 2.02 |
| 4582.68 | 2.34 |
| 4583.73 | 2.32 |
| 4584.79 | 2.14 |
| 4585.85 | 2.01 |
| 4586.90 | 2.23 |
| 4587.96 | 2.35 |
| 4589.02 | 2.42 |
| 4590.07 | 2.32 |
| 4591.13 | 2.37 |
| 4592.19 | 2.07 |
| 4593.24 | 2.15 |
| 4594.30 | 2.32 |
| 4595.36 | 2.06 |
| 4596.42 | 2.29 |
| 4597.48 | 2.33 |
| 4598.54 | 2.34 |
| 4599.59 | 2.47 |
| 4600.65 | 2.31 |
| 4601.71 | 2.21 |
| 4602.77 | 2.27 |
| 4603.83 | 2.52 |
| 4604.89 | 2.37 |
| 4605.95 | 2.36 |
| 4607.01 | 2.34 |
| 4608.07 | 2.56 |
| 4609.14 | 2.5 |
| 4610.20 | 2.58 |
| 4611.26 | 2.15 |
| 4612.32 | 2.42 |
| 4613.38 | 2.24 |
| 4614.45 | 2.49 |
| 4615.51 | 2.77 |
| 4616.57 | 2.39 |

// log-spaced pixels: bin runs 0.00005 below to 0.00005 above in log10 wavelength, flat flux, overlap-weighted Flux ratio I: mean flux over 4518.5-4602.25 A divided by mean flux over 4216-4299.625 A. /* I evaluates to 1.52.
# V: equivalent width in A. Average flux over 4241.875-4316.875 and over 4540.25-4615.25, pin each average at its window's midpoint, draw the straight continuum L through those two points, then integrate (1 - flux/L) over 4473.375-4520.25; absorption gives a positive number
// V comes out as -4.6 A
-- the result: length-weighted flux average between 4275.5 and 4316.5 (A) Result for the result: 1.38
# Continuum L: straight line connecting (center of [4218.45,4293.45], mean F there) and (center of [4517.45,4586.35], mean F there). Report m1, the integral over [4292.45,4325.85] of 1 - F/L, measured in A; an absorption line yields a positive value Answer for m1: 3.9 A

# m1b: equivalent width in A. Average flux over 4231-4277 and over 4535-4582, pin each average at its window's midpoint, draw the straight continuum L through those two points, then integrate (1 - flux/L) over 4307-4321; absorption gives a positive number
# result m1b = 1.0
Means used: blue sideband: 1.52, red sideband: 2.32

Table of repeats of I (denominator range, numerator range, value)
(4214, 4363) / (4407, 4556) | 1.35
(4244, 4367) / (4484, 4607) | 1.43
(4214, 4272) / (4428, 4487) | 1.33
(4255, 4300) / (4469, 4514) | 1.53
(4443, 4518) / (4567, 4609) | 1.09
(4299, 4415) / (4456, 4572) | 1.29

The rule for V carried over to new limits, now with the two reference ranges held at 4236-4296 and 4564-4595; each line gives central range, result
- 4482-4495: -0.64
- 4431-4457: 0.25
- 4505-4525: -2.23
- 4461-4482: -0.56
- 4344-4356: -0.18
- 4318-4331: -0.58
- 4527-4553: 1.33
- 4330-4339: -1.53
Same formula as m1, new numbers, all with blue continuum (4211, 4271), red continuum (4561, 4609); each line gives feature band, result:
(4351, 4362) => 0.7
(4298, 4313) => 5.2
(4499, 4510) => -1.2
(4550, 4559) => 0.2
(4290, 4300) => 1.7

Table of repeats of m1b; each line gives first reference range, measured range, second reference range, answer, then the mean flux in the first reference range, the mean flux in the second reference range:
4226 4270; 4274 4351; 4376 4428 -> 2.85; 1.53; 1.81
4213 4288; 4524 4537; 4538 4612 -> 1.44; 1.52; 2.32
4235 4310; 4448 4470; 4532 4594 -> 0.70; 1.45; 2.29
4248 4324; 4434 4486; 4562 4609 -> -0.94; 1.47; 2.35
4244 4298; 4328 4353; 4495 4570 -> -2.46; 1.49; 2.27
